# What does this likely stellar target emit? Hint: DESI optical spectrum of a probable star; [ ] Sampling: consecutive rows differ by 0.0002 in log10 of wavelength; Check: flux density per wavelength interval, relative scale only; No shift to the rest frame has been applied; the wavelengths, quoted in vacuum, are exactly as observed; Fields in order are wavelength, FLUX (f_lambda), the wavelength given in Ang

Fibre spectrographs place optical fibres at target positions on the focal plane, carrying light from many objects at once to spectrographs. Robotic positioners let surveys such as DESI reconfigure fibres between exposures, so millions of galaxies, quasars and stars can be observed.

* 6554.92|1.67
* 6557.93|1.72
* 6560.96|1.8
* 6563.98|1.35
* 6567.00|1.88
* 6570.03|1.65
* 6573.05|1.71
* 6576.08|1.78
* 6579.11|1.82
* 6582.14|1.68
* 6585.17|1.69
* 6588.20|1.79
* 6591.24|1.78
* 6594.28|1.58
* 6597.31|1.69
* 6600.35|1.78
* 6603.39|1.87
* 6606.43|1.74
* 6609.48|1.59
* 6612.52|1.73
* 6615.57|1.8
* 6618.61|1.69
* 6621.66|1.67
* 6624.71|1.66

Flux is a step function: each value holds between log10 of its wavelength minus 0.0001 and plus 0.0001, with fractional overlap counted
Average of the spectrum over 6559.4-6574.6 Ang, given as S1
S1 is 1.68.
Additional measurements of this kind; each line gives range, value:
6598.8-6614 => 1.74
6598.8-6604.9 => 1.82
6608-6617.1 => 1.71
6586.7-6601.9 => 1.72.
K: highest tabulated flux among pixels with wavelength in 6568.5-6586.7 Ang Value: 1.82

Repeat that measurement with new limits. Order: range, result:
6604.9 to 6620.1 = 1.8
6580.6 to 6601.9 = 1.79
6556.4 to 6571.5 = 1.88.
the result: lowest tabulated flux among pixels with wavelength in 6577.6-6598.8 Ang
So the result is 1.58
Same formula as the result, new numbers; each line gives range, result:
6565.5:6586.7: 1.65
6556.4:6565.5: 1.35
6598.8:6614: 1.59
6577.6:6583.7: 1.68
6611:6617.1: 1.73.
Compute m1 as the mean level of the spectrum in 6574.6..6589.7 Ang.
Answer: 1.75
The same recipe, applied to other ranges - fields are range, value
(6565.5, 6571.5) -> 1.76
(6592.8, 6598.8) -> 1.64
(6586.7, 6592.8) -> 1.78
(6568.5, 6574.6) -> 1.68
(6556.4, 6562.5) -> 1.76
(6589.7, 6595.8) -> 1.68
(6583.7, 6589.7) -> 1.74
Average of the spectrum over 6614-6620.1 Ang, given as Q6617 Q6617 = 1.75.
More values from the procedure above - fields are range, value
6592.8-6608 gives 1.73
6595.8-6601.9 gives 1.74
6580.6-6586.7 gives 1.69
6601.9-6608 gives 1.8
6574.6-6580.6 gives 1.8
